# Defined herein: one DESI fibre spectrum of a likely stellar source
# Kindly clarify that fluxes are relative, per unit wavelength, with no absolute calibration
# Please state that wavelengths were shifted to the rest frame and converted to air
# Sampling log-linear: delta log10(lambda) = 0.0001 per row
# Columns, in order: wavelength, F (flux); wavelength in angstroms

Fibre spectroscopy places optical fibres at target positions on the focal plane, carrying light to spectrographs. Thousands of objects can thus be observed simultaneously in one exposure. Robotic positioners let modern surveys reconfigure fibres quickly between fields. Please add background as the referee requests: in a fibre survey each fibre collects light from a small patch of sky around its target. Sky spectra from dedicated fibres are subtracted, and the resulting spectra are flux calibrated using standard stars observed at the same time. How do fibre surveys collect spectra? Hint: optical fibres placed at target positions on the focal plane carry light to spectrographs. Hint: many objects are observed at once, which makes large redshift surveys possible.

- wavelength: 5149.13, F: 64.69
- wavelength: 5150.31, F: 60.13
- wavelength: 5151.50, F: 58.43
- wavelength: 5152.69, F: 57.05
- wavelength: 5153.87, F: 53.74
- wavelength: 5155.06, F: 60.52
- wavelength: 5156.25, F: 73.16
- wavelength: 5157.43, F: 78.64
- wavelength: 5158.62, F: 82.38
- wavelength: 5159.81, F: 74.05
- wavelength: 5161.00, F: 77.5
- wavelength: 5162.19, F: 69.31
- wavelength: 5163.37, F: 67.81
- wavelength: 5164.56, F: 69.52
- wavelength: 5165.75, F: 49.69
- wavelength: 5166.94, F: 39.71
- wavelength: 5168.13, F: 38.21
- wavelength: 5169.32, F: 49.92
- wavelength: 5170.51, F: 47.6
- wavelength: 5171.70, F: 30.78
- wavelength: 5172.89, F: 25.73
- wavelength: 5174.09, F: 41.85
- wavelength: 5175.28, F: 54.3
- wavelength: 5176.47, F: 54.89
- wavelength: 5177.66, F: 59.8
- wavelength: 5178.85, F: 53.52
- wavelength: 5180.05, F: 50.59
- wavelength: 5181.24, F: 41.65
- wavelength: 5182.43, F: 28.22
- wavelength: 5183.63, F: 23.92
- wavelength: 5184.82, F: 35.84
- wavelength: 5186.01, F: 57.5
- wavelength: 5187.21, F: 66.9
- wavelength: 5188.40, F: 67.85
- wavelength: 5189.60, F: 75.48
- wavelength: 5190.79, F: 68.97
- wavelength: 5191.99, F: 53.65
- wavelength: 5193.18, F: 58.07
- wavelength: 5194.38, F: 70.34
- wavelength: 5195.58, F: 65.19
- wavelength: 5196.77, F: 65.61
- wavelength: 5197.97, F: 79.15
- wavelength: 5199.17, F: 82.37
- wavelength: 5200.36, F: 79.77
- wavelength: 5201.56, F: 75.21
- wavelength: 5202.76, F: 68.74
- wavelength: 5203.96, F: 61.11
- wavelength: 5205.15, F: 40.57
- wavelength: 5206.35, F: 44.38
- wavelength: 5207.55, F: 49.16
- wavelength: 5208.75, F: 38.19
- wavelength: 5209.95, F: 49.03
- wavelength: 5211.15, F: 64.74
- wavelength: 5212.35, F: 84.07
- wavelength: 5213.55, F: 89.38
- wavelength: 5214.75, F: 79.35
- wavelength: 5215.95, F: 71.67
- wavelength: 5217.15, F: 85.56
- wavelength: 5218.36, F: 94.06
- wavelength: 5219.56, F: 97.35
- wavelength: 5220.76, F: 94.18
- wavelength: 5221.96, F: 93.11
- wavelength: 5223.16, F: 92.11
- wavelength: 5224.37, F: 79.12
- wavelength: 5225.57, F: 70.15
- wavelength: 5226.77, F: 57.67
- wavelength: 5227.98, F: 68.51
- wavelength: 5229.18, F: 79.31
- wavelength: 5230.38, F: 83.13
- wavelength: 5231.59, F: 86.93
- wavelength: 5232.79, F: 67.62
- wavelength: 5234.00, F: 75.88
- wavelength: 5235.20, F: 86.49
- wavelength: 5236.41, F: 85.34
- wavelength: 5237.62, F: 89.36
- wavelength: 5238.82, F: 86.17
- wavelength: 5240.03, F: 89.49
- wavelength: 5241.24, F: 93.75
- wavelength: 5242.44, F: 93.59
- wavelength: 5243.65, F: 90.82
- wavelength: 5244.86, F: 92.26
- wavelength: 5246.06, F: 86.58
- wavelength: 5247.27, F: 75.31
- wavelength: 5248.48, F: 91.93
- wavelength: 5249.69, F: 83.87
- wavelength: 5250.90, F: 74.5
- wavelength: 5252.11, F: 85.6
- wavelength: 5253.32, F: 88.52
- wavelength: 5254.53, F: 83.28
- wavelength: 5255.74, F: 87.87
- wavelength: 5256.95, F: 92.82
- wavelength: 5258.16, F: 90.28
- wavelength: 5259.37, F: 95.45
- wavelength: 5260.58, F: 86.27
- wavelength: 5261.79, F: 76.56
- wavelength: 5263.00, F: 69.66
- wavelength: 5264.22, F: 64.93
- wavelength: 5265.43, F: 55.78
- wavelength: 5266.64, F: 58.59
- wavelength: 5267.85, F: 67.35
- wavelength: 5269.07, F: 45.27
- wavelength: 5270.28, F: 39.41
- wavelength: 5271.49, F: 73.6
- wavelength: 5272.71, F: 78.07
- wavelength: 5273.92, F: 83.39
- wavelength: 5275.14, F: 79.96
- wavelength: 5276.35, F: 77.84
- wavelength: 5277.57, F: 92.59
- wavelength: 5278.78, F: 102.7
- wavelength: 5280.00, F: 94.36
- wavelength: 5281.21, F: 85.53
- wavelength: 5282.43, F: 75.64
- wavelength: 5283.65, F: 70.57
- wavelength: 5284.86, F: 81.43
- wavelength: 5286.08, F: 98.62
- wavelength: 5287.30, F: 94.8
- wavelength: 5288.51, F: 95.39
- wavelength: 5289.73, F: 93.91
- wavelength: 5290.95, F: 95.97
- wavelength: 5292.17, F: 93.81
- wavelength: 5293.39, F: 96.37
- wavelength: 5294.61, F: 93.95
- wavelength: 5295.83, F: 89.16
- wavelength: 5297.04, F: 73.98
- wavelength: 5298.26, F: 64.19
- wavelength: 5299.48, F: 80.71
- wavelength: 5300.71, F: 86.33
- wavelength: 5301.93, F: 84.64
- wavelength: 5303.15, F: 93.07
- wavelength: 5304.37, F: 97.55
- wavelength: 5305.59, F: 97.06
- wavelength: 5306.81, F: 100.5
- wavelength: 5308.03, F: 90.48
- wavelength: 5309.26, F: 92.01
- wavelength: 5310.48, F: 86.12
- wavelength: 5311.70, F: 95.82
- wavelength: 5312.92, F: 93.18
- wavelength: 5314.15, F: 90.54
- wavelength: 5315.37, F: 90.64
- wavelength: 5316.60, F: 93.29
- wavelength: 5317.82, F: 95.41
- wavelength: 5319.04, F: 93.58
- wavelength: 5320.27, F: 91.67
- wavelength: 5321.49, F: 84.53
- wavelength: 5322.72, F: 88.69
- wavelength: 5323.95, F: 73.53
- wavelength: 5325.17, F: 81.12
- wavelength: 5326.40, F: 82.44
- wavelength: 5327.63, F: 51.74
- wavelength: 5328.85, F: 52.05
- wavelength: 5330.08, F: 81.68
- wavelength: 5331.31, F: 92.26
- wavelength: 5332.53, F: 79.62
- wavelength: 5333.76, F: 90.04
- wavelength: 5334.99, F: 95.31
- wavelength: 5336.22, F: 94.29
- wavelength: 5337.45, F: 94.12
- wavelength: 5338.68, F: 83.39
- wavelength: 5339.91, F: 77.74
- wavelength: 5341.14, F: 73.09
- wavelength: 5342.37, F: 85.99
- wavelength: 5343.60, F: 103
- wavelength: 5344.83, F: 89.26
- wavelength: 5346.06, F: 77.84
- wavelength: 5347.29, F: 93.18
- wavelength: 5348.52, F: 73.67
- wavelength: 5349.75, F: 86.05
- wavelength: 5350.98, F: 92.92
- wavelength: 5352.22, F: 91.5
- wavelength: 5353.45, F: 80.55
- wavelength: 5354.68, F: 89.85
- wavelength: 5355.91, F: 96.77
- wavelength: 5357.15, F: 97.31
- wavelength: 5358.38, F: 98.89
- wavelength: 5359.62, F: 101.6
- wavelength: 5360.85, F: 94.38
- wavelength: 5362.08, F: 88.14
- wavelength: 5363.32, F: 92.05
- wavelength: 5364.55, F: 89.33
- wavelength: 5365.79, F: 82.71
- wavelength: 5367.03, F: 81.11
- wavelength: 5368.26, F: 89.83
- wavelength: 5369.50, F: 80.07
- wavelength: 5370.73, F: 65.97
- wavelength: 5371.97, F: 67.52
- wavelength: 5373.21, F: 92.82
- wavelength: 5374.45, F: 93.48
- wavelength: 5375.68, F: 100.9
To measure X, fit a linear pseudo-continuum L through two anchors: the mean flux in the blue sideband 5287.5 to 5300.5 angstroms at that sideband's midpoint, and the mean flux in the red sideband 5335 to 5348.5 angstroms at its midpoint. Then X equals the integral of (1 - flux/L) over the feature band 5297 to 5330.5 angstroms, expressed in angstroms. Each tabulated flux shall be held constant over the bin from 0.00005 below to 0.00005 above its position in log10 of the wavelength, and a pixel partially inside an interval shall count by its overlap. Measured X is 0.8 angstroms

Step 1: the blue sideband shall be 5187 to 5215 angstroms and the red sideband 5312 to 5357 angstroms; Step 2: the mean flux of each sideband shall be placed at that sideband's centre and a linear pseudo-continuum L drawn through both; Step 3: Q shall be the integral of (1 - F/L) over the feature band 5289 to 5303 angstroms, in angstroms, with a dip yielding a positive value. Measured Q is -1.22 angstroms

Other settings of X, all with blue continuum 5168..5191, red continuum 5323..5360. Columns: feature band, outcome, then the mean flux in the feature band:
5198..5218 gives -4.4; 67.1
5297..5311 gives -2.0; 87.7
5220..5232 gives -4.4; 80.6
